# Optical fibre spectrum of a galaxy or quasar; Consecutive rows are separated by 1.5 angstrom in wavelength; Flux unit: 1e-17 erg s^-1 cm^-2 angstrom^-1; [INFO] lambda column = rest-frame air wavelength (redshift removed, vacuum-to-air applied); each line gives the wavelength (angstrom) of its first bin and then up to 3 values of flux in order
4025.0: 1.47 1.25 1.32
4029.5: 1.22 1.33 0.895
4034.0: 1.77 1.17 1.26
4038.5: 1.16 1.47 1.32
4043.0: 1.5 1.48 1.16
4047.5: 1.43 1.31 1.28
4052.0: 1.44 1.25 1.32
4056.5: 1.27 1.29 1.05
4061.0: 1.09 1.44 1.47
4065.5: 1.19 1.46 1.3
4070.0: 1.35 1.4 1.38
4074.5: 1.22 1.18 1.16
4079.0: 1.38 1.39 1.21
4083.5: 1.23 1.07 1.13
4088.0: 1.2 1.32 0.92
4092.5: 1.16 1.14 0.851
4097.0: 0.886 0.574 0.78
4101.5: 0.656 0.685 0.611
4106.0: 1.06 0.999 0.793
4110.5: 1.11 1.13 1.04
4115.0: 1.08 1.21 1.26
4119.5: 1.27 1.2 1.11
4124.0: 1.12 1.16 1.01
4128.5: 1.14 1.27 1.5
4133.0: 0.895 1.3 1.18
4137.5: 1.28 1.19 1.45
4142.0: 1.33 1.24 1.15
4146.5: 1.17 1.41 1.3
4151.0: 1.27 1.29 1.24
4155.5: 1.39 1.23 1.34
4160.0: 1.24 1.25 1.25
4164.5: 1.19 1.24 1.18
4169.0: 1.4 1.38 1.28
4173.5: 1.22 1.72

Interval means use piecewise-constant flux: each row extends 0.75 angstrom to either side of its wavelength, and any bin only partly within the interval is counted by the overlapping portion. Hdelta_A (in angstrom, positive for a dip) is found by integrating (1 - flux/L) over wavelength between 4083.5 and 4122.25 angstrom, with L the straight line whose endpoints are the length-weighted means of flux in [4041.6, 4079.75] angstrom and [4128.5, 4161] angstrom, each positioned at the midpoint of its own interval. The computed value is 8.4 angstrom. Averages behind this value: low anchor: 1.31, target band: 1.01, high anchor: 1.27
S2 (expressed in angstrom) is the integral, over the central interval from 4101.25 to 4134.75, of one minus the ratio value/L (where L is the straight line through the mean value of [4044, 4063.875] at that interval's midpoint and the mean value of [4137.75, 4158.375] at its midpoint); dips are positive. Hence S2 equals 5.58 angstrom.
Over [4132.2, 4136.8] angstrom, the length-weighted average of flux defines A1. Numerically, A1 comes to 1.13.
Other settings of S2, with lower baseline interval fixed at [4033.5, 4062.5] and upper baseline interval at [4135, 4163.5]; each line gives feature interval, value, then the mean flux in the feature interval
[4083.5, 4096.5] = 2.0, 1.1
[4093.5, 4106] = 4.9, 0.783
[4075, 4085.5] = 0.5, 1.23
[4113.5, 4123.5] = 0.9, 1.18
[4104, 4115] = 2.7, 0.979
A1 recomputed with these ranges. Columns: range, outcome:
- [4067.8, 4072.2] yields 1.35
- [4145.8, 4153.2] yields 1.29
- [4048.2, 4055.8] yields 1.32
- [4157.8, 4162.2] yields 1.28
